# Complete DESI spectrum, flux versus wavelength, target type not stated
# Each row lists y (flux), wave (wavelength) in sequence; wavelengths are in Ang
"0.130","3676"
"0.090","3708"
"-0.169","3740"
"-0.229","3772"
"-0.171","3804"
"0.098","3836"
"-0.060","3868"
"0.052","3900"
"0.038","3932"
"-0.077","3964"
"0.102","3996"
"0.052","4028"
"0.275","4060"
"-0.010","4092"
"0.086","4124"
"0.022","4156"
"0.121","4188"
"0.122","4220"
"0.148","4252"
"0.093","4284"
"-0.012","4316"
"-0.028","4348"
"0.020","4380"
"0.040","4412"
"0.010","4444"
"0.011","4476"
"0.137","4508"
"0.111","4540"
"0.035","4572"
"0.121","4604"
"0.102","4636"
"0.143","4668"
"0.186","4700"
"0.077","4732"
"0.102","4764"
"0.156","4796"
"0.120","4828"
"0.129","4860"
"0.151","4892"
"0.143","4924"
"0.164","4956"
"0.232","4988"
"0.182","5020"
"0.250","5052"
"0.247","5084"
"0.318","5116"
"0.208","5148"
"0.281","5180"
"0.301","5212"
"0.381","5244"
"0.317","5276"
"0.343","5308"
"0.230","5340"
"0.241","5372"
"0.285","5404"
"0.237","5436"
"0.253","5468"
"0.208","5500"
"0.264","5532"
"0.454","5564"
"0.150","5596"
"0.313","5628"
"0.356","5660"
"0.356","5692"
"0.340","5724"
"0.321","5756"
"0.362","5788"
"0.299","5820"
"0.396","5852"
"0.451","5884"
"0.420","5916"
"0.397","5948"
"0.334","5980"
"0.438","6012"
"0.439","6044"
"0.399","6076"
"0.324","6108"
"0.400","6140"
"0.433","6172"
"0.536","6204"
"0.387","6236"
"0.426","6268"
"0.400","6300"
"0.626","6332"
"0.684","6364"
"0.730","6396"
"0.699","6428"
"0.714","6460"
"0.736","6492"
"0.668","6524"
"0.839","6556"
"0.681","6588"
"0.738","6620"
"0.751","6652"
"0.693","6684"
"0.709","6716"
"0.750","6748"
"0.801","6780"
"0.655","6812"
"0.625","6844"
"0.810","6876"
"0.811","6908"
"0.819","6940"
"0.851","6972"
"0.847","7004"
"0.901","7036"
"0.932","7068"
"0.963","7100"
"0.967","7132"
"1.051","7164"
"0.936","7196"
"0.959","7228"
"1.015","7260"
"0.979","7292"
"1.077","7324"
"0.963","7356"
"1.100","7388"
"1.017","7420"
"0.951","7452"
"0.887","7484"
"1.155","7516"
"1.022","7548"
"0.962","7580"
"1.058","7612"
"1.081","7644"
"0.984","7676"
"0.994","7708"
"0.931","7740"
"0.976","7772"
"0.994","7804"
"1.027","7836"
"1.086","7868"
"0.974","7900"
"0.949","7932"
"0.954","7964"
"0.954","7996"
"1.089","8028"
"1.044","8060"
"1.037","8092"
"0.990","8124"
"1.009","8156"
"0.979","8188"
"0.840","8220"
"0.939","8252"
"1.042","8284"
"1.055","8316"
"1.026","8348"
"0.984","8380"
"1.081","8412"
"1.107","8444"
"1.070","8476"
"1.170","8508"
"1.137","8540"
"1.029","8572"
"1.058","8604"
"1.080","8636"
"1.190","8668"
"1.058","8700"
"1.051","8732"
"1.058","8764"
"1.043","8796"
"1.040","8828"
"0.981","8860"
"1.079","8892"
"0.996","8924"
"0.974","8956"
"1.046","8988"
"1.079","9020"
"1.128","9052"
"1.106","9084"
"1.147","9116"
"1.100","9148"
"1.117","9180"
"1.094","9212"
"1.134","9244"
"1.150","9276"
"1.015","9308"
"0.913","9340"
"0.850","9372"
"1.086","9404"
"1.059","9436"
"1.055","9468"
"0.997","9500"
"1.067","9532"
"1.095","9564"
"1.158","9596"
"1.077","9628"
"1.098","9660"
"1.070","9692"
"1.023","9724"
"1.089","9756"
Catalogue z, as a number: 0.589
